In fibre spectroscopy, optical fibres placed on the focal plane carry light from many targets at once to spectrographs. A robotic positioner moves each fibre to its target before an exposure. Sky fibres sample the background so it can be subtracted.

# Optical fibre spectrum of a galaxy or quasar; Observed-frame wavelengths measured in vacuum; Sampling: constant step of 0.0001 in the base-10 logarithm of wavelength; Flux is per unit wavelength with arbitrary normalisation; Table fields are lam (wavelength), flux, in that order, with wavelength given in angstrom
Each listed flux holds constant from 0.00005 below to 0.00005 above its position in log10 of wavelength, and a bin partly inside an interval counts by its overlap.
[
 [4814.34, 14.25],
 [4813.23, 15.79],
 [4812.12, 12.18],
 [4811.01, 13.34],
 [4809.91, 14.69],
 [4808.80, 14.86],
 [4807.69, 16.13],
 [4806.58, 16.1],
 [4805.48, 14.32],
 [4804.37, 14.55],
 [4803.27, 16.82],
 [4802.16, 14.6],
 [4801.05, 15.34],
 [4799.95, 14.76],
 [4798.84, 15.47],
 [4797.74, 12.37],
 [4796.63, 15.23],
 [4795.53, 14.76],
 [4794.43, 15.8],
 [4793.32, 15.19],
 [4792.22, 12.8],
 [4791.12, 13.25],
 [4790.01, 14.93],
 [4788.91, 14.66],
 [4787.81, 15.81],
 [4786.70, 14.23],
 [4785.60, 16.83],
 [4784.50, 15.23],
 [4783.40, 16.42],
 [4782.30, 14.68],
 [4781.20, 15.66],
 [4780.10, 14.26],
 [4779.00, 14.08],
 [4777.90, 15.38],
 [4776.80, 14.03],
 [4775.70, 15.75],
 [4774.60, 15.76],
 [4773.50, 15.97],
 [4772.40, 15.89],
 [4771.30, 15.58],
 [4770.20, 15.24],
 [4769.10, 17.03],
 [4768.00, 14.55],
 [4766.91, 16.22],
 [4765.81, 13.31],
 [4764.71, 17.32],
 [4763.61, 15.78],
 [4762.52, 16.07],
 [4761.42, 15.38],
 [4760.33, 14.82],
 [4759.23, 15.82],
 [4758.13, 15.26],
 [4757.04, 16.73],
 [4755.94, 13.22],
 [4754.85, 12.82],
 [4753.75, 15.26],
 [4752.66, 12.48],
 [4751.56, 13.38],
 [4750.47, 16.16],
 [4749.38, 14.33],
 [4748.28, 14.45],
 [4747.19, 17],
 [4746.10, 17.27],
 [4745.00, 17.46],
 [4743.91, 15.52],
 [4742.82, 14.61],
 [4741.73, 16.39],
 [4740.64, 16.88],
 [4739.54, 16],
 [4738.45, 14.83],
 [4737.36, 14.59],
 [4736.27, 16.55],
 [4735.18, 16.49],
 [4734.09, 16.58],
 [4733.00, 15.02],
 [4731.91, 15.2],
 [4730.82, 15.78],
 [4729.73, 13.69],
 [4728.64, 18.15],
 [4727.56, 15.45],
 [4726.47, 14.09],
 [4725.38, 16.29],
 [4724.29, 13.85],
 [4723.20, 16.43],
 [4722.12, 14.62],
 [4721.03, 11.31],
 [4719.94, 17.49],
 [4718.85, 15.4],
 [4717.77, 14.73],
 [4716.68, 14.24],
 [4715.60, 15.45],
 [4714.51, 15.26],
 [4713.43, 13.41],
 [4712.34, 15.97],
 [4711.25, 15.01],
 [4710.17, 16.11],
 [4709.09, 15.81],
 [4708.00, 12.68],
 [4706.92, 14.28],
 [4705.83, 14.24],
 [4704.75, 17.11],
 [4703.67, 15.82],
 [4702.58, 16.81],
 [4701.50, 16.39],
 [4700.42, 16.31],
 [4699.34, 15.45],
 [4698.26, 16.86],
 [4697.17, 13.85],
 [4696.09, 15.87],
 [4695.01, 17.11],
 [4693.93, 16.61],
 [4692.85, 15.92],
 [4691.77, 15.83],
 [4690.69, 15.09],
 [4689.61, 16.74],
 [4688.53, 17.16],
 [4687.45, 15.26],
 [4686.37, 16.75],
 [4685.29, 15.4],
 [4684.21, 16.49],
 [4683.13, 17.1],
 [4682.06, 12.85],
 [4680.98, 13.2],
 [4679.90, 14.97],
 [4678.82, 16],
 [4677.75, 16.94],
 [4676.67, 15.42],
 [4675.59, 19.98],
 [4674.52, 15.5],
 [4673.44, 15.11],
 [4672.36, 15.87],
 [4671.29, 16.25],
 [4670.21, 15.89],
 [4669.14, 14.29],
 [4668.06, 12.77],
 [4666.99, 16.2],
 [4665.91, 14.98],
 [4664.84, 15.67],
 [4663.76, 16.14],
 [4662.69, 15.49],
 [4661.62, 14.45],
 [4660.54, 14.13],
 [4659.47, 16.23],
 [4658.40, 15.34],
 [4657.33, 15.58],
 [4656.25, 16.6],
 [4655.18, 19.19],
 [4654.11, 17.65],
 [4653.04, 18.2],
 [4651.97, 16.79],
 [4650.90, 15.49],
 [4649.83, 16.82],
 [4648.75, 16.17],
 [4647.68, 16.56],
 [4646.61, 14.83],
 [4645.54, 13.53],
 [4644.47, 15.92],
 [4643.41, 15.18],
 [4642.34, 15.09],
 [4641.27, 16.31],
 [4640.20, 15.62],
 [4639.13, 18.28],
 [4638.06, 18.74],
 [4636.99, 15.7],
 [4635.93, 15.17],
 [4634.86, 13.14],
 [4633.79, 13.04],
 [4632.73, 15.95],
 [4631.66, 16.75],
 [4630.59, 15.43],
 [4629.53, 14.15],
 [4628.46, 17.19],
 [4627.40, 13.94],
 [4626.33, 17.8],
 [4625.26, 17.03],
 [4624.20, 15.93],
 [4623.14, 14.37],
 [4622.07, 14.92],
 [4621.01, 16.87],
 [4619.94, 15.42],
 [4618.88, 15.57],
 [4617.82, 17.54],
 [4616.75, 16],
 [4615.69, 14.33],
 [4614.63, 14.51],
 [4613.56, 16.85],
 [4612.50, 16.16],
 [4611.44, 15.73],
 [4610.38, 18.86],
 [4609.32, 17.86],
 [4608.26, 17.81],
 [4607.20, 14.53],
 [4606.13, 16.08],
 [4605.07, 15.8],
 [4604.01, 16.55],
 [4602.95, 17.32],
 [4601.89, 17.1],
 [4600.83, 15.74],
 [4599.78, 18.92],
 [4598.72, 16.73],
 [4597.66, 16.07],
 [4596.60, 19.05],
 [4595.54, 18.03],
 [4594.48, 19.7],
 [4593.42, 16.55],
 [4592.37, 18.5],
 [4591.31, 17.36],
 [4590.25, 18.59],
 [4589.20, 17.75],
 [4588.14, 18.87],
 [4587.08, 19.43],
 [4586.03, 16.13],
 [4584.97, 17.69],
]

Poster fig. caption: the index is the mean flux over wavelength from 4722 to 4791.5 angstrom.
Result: 15.4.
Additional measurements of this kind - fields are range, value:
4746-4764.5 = 15.1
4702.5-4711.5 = 15.3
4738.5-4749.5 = 16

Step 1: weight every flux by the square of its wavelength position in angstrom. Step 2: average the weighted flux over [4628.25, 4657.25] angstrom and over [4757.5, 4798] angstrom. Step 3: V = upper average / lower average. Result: 1.0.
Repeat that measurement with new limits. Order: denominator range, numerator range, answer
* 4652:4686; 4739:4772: 1.01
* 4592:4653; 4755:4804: 1.00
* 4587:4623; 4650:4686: 0.96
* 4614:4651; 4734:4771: 1.04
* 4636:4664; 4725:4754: 1.00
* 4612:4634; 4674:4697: 1.04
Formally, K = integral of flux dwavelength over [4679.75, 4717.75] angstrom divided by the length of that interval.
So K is 15.5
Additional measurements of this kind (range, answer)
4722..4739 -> 15.5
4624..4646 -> 15.7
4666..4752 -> 15.6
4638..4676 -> 16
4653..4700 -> 15.8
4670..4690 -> 15.9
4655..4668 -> 15.6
